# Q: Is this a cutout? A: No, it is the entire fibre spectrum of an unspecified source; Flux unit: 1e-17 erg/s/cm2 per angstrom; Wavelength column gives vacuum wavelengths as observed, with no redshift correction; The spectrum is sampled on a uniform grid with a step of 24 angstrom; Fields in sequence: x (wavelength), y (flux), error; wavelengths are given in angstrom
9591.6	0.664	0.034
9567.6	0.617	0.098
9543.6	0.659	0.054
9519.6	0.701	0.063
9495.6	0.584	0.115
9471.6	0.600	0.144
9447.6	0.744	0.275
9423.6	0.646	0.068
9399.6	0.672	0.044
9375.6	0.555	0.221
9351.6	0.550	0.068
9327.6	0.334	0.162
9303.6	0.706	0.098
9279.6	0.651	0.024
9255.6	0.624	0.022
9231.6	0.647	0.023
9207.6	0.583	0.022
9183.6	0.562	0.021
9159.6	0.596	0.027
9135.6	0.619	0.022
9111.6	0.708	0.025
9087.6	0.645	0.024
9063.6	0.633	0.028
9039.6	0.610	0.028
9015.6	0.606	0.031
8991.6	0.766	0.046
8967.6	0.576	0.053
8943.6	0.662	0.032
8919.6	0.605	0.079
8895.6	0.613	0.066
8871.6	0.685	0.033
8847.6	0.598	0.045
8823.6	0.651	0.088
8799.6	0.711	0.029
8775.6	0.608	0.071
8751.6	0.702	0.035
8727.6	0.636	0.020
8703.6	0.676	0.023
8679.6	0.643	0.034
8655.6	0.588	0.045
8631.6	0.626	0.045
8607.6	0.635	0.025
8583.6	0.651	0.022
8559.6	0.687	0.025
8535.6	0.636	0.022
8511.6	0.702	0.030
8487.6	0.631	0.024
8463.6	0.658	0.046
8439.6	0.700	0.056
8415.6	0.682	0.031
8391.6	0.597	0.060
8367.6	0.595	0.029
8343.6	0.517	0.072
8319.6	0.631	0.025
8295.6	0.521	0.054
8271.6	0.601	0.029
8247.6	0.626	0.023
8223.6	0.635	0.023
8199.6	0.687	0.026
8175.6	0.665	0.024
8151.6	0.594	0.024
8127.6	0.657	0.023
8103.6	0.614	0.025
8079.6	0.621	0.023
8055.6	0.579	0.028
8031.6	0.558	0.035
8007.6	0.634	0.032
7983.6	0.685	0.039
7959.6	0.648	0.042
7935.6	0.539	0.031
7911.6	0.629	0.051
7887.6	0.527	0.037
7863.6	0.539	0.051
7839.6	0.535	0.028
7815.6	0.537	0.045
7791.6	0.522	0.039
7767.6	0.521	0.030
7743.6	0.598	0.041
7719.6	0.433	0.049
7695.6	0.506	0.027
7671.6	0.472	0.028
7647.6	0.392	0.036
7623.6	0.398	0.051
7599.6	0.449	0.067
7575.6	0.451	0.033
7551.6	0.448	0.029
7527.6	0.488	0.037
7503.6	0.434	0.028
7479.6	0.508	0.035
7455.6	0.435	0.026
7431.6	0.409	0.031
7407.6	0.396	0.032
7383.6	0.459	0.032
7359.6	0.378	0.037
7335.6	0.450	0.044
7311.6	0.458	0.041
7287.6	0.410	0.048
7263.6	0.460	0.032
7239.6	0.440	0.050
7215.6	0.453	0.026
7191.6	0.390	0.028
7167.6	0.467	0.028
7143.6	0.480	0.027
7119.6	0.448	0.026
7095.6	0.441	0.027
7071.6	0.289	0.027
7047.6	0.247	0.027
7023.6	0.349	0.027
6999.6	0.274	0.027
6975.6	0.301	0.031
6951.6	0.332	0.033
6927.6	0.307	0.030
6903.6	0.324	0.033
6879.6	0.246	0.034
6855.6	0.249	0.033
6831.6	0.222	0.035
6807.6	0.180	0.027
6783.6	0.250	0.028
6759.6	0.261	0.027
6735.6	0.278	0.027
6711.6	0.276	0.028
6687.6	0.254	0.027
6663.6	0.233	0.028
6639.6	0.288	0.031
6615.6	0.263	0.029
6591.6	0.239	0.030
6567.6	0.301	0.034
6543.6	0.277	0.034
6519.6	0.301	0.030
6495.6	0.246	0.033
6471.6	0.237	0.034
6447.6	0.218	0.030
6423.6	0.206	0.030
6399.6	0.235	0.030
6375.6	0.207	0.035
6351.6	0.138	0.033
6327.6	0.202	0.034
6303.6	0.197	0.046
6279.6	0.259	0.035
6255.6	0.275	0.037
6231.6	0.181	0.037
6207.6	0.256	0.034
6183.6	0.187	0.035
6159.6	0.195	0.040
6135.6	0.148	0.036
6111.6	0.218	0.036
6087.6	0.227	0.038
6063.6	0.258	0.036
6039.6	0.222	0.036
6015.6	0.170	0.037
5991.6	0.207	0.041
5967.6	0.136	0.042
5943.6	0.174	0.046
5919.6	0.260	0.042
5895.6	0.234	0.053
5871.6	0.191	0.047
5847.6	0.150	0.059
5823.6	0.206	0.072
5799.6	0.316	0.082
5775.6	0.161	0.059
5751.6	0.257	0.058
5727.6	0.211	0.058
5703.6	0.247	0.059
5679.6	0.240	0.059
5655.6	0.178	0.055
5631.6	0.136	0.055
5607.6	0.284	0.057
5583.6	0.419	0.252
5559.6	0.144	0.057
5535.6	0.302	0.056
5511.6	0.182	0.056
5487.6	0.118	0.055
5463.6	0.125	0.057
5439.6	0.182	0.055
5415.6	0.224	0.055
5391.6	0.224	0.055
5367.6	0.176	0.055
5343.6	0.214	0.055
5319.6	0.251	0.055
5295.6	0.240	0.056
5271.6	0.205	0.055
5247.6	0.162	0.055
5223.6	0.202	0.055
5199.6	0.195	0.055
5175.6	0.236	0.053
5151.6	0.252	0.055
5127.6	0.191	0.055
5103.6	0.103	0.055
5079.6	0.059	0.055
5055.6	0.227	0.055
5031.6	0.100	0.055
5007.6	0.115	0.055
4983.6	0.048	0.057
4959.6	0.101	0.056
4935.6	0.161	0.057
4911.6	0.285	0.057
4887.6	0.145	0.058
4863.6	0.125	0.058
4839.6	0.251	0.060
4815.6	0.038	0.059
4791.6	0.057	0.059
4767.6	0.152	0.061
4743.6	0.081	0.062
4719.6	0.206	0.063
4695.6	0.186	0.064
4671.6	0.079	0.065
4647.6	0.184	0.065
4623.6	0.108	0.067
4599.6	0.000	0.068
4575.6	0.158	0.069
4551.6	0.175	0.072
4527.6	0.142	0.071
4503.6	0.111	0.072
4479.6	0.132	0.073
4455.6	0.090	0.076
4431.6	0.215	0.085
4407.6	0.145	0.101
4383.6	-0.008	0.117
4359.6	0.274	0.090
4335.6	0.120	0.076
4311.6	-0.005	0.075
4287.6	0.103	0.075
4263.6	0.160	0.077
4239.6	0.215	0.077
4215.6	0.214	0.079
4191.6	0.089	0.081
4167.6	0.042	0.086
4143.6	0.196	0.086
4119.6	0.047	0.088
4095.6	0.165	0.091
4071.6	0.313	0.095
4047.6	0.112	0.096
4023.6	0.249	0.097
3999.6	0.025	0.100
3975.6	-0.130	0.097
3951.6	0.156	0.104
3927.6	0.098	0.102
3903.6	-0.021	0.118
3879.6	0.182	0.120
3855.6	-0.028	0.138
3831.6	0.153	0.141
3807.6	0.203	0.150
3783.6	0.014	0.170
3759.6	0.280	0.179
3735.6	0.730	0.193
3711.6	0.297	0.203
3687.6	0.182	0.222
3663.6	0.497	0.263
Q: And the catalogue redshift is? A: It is 0.78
